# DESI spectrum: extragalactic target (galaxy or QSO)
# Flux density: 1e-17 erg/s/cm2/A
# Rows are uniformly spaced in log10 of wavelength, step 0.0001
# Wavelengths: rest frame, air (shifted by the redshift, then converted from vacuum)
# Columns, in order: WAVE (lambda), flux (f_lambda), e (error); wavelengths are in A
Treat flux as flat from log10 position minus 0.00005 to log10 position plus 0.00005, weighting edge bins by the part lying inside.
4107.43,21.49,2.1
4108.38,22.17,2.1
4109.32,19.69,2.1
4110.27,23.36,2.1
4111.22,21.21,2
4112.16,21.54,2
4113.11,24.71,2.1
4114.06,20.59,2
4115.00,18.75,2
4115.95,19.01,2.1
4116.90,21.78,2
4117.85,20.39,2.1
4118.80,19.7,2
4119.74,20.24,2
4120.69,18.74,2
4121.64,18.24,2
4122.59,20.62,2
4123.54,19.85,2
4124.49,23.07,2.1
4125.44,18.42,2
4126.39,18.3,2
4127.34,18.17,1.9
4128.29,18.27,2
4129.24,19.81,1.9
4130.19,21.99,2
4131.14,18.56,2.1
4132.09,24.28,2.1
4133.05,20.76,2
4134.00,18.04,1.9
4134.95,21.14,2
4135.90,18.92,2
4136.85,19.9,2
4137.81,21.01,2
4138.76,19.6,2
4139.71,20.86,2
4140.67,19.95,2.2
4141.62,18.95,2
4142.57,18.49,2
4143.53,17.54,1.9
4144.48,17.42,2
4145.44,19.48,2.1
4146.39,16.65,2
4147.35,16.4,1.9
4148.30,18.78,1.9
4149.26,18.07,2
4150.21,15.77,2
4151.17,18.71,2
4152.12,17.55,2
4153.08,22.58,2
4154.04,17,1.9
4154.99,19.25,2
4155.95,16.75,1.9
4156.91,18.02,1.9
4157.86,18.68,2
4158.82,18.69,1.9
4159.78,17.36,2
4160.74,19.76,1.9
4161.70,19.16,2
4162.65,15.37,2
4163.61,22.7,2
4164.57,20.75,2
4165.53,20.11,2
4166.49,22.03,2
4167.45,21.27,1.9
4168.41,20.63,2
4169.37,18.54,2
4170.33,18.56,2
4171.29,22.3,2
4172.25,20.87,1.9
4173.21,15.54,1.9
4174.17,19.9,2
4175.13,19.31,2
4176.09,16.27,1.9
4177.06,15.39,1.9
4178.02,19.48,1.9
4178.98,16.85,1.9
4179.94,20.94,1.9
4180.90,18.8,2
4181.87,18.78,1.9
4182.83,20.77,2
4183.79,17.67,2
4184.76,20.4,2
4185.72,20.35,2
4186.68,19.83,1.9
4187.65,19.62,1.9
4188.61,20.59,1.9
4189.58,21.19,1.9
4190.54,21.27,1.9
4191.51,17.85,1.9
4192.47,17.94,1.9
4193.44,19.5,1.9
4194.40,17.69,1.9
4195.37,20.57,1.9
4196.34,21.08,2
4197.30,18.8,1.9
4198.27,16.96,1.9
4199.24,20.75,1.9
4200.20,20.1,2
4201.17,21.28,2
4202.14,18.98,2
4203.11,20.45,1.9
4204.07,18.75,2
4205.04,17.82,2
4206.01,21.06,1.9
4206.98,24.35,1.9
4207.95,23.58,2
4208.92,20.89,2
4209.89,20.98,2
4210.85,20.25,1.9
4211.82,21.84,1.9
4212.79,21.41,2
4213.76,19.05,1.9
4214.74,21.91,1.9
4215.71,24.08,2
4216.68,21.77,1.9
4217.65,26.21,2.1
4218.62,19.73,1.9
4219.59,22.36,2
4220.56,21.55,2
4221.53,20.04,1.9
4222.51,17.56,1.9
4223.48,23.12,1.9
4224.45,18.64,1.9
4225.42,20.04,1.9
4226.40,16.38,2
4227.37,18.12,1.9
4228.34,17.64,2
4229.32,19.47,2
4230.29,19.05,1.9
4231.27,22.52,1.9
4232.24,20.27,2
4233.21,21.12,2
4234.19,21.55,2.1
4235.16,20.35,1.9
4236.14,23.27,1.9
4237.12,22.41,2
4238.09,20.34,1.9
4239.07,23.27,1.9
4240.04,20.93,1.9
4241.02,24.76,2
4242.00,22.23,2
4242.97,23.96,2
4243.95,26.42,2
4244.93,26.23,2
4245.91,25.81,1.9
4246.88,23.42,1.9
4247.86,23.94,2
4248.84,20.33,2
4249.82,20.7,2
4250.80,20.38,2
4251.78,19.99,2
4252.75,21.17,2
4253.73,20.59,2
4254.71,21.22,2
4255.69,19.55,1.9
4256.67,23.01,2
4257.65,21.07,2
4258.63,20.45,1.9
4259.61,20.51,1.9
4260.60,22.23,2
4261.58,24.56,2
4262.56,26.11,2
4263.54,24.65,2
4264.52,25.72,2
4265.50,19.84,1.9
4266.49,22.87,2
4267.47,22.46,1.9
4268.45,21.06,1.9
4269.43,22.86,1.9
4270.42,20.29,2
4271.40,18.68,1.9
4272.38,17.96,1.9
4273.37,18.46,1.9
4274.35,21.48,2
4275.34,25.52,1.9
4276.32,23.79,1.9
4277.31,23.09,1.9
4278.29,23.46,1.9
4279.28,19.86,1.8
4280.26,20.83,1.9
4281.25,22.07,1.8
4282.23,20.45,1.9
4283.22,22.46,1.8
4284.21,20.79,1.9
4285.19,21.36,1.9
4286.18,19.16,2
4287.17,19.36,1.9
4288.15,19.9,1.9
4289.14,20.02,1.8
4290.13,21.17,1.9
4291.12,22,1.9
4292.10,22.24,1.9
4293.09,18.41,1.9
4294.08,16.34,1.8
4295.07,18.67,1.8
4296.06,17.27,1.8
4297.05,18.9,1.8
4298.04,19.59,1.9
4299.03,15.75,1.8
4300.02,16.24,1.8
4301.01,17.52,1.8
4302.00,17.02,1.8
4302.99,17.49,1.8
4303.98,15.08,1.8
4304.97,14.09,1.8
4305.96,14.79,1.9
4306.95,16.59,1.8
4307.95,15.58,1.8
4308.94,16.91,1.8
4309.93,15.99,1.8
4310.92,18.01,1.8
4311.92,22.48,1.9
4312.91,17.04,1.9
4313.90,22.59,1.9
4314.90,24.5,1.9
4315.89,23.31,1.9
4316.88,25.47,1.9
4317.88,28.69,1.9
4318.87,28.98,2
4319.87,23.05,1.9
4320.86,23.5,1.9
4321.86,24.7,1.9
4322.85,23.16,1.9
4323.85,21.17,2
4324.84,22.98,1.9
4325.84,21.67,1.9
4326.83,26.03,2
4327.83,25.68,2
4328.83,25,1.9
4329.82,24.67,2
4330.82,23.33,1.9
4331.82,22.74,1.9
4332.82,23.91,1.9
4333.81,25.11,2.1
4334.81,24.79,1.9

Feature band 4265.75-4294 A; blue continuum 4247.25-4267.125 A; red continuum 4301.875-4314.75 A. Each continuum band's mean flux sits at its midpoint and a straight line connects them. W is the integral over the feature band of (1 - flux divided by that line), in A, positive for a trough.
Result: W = -1.6 A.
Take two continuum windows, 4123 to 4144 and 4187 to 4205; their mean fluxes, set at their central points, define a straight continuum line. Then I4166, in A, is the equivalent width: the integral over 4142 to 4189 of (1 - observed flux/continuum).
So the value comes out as 1.9 A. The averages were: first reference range 19.8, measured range 18.9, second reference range 19.6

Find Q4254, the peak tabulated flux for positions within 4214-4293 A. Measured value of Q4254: 26.42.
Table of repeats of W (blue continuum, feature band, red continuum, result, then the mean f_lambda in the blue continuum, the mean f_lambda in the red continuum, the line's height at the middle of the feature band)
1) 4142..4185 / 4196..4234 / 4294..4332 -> -2.2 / 18.8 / 20.6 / 19.4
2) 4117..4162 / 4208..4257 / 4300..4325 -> -4.1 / 19.2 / 20.3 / 19.8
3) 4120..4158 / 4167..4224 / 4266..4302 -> -1.5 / 19.1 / 20.3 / 19.6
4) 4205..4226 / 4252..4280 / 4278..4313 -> -3.1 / 21.3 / 18.7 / 19.7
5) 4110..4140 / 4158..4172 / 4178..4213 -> 0.2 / 20.3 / 20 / 20.1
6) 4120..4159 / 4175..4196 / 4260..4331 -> 0.6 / 19.1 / 21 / 19.7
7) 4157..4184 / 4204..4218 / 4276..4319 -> -1.6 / 19.2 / 19.8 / 19.4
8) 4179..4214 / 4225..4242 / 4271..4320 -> -0.6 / 20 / 20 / 20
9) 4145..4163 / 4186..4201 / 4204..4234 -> 0.1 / 18.1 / 20.7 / 19.7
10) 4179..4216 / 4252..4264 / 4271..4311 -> -1.6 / 20.2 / 19.1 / 19.5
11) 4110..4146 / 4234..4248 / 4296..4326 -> -2.3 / 20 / 20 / 20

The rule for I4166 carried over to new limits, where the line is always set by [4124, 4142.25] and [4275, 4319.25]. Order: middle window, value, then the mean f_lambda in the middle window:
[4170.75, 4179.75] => 0.7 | 18.5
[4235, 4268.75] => -4.2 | 22.5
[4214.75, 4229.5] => -0.4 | 20.5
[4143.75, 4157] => 1.3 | 18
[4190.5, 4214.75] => -0.2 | 20.1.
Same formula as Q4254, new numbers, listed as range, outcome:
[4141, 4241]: 26.21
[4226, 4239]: 23.27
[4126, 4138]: 24.28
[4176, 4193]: 21.27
